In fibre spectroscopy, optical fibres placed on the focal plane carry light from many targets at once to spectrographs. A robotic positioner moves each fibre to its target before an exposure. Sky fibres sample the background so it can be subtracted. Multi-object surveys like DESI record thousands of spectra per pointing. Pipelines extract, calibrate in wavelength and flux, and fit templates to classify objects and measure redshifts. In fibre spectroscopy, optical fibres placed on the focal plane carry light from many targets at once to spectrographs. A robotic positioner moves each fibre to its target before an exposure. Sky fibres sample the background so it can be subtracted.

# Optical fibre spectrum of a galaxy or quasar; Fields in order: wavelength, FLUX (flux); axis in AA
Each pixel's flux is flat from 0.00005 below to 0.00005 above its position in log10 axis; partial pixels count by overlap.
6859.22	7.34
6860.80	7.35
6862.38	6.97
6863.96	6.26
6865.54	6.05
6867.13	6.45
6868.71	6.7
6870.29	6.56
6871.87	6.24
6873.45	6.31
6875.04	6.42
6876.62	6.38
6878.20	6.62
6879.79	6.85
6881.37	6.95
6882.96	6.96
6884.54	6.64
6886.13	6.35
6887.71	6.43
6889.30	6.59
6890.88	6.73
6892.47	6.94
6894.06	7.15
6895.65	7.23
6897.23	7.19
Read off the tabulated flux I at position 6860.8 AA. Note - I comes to 7.35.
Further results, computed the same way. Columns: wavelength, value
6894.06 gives 7.15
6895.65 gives 7.23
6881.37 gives 6.95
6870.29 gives 6.56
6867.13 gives 6.45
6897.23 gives 7.19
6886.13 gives 6.35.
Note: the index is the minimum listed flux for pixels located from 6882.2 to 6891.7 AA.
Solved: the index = 6.35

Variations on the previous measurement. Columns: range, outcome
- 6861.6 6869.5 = 6.05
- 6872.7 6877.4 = 6.31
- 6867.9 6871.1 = 6.56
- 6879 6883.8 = 6.85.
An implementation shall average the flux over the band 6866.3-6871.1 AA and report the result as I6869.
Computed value 6.56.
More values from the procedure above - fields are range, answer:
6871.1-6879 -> 6.39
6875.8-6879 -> 6.5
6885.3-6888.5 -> 6.39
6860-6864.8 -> 6.85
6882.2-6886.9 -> 6.65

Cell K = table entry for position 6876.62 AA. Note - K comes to 6.38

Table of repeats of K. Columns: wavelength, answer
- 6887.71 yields 6.43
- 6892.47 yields 6.94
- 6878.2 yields 6.62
